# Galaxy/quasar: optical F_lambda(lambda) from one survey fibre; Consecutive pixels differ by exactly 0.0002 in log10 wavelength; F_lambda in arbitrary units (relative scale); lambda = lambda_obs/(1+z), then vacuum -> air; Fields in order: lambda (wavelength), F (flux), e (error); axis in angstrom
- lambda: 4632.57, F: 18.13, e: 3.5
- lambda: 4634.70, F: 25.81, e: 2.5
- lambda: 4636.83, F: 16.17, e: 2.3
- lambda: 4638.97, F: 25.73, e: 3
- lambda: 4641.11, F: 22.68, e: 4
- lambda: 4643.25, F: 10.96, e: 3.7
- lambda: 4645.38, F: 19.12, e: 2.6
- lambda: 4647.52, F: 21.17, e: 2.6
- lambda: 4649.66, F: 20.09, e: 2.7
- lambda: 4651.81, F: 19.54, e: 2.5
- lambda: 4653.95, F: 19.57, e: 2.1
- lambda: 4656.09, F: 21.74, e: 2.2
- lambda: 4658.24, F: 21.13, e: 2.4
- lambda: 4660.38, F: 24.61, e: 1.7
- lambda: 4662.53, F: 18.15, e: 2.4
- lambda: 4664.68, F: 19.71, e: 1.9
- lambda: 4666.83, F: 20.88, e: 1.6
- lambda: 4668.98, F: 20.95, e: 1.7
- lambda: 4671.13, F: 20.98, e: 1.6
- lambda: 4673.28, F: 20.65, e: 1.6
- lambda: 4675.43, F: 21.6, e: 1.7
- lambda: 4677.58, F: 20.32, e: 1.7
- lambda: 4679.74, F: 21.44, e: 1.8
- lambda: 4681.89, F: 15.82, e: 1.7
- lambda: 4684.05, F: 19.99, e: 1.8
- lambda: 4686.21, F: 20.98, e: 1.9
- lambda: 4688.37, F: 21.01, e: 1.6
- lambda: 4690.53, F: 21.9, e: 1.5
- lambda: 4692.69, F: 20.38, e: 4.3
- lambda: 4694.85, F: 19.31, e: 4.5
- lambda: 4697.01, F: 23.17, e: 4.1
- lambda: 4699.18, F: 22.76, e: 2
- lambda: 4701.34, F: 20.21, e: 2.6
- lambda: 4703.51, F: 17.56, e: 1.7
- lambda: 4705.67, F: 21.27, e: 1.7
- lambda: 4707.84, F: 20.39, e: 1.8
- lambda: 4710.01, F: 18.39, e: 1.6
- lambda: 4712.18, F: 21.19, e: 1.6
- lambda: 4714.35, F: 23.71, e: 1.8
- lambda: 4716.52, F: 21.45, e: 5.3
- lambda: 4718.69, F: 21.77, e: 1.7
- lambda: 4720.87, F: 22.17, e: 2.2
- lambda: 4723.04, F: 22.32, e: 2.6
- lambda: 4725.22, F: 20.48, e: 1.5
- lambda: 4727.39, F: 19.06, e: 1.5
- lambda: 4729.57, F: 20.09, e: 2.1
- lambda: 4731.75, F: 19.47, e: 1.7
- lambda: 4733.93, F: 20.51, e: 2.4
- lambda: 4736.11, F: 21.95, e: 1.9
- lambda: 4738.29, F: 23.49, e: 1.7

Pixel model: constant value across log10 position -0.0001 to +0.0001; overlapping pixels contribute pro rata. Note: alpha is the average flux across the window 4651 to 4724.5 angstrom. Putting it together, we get 20.8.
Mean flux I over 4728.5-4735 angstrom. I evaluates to 20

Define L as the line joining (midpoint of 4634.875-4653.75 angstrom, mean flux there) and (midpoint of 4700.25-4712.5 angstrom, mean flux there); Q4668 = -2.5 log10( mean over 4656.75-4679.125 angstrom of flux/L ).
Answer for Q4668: -0.06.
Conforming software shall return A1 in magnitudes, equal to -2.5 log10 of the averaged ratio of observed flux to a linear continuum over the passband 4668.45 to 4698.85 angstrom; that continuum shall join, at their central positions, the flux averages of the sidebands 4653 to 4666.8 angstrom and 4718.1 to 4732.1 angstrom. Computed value 0.01 mag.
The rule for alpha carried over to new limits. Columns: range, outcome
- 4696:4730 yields 21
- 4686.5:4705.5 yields 20.8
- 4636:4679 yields 20.3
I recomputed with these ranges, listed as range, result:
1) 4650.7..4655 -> 19.5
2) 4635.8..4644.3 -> 18.9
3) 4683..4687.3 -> 20.5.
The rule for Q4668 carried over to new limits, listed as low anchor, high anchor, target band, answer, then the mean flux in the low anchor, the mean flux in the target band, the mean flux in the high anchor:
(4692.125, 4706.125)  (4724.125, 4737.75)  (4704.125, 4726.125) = -0.04 mag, 20.7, 21.2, 20.4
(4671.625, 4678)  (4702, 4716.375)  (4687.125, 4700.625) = -0.04 mag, 20.9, 21.4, 20.5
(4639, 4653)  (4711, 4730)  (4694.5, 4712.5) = 0.02 mag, 19.4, 20.5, 21.4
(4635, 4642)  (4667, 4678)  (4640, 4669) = 0.08 mag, 22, 20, 20.9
